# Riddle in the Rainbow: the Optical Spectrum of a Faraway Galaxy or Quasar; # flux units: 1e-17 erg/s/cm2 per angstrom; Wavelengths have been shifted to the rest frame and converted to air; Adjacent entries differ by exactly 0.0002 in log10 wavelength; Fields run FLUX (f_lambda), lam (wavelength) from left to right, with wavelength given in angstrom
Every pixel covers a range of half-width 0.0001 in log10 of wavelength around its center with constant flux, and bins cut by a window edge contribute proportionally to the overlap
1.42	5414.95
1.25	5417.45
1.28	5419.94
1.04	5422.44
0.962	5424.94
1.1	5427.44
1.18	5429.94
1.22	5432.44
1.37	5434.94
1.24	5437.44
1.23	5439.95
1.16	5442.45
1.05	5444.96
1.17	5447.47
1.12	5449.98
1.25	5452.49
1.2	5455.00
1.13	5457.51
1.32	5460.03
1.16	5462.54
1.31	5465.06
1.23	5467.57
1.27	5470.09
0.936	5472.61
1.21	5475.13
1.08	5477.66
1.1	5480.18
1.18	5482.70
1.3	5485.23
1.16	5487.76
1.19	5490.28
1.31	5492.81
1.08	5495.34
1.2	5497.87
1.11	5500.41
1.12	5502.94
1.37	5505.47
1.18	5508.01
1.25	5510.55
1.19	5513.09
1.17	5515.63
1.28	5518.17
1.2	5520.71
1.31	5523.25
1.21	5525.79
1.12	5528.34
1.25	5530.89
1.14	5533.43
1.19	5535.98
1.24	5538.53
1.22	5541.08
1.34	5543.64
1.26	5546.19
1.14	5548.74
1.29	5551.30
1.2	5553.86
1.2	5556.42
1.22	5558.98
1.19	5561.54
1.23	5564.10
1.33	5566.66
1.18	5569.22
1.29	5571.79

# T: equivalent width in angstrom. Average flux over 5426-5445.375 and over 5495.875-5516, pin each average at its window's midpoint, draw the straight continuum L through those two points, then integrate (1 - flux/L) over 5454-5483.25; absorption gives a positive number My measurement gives 0.5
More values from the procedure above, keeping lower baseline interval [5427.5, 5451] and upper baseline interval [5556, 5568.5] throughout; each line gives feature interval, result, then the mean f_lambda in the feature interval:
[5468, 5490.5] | 0.8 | 1.16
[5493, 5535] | 0.5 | 1.2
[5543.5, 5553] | -0.1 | 1.25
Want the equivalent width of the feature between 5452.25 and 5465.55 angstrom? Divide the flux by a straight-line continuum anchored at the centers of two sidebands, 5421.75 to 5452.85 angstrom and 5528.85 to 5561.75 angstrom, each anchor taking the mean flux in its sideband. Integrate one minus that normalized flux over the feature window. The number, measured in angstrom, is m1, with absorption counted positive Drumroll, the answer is -0.56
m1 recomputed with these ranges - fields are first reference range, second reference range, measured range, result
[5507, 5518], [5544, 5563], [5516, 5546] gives -0.4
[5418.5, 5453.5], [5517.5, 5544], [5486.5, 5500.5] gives 0.2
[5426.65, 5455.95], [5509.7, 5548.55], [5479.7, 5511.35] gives 0.3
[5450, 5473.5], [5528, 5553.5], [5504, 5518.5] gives -0.3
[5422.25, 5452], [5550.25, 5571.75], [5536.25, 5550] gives -0.2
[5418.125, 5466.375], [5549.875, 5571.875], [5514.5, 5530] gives 0.0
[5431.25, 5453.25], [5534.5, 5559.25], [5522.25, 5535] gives 0.2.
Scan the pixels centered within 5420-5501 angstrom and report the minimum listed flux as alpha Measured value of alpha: 0.936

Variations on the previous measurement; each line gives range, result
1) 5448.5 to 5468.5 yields 1.12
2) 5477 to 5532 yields 1.08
